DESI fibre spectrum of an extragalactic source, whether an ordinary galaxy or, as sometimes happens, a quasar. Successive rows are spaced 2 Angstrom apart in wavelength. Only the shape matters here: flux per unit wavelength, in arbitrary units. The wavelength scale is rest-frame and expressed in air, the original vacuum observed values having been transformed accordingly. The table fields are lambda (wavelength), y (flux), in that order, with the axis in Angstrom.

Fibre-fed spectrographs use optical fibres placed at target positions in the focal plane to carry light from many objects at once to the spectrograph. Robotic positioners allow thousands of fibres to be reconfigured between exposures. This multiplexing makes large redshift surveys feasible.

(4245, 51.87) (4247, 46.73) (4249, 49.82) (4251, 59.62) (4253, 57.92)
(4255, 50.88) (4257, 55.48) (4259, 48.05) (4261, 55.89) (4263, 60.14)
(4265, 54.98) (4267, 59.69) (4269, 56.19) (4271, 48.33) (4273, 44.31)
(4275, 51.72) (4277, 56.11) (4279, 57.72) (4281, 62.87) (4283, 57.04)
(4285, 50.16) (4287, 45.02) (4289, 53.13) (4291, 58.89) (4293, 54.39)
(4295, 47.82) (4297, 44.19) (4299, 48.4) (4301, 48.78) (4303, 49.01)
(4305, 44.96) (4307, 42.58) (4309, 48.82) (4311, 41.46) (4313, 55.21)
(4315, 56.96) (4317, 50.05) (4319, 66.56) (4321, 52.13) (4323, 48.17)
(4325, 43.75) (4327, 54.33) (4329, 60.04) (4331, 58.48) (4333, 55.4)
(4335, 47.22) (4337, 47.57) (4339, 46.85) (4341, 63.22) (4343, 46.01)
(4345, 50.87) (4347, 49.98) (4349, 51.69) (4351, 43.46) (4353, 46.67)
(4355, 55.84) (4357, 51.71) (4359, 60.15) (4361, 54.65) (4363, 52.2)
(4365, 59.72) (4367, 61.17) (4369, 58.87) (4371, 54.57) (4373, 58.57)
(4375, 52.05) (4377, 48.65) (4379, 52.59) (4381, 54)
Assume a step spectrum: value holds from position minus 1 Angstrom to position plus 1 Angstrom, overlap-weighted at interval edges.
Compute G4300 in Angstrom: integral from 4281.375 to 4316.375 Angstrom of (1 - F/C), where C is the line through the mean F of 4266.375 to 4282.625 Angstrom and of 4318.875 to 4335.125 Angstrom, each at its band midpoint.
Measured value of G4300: 2.7 Angstrom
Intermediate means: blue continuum 54.6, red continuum 53.7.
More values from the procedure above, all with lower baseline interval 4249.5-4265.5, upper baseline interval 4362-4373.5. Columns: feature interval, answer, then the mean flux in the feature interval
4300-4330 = 2.9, 50.9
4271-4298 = 1.6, 52.4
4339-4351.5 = 1.4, 50.8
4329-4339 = 0.8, 52.4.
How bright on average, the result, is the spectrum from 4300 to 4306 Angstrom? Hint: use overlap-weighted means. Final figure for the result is 47.6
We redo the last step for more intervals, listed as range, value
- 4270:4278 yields 50.1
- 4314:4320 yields 57.9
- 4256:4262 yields 53.1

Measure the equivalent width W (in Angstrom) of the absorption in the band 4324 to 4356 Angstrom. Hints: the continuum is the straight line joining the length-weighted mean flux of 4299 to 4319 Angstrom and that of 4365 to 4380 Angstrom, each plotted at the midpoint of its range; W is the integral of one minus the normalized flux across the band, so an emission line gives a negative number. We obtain 0.7 Angstrom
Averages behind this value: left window 49.5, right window 55.5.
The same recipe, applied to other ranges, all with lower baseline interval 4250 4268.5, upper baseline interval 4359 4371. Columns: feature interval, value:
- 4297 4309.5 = 2.14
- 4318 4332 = 0.49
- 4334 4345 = 1.30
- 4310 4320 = 0.46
